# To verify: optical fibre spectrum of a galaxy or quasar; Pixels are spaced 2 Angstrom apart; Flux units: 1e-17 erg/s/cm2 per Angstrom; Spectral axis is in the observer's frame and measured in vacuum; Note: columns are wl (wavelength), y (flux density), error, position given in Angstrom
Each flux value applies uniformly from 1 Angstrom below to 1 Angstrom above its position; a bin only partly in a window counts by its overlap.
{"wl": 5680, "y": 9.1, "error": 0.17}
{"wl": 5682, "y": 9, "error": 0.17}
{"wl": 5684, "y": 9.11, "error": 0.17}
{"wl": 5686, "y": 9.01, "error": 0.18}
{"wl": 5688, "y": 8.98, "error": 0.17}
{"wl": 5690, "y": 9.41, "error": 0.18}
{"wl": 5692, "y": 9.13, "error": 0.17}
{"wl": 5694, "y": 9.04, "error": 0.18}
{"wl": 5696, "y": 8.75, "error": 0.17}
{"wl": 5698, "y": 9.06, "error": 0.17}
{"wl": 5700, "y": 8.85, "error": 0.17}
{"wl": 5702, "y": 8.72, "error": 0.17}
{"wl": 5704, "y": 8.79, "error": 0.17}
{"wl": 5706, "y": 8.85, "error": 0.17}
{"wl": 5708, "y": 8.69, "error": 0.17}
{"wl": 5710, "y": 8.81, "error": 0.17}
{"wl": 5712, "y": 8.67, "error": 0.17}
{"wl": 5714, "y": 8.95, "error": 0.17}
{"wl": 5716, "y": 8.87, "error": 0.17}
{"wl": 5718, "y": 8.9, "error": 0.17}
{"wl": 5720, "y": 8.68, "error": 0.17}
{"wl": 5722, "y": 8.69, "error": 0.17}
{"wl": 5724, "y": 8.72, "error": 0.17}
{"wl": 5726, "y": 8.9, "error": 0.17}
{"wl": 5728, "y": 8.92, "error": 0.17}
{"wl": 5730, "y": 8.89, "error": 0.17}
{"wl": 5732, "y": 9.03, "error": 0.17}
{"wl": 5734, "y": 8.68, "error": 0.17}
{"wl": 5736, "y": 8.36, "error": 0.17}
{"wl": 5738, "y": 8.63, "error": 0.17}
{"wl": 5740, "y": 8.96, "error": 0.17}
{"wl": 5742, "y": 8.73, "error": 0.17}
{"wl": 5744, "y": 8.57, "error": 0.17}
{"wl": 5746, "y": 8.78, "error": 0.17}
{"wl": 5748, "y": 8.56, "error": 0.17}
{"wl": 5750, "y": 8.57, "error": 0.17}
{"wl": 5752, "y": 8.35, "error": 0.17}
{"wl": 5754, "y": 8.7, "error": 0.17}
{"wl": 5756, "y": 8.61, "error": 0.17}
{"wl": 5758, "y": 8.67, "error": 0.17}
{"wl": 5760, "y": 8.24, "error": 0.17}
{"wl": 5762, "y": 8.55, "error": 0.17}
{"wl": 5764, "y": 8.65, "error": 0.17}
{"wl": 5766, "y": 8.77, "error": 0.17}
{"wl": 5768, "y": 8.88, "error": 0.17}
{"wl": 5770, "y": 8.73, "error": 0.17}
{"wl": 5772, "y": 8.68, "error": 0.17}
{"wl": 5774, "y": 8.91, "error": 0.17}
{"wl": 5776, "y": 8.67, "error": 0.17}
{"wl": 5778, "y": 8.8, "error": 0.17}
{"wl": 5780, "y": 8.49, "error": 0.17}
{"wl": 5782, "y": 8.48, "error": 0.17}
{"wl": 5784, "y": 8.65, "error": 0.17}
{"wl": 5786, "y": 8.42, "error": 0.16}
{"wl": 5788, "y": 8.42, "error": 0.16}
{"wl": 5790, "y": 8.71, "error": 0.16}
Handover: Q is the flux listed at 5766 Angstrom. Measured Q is 8.77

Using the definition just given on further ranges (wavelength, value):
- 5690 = 9.41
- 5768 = 8.88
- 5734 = 8.68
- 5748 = 8.56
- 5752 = 8.35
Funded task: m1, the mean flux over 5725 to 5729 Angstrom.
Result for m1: 8.91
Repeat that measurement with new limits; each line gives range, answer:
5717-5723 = 8.76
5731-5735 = 8.86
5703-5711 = 8.79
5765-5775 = 8.79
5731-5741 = 8.73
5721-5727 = 8.77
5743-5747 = 8.68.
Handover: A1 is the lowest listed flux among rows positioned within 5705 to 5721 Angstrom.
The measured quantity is 8.67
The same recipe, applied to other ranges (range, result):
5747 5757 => 8.35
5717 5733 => 8.68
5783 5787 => 8.42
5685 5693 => 8.98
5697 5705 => 8.72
